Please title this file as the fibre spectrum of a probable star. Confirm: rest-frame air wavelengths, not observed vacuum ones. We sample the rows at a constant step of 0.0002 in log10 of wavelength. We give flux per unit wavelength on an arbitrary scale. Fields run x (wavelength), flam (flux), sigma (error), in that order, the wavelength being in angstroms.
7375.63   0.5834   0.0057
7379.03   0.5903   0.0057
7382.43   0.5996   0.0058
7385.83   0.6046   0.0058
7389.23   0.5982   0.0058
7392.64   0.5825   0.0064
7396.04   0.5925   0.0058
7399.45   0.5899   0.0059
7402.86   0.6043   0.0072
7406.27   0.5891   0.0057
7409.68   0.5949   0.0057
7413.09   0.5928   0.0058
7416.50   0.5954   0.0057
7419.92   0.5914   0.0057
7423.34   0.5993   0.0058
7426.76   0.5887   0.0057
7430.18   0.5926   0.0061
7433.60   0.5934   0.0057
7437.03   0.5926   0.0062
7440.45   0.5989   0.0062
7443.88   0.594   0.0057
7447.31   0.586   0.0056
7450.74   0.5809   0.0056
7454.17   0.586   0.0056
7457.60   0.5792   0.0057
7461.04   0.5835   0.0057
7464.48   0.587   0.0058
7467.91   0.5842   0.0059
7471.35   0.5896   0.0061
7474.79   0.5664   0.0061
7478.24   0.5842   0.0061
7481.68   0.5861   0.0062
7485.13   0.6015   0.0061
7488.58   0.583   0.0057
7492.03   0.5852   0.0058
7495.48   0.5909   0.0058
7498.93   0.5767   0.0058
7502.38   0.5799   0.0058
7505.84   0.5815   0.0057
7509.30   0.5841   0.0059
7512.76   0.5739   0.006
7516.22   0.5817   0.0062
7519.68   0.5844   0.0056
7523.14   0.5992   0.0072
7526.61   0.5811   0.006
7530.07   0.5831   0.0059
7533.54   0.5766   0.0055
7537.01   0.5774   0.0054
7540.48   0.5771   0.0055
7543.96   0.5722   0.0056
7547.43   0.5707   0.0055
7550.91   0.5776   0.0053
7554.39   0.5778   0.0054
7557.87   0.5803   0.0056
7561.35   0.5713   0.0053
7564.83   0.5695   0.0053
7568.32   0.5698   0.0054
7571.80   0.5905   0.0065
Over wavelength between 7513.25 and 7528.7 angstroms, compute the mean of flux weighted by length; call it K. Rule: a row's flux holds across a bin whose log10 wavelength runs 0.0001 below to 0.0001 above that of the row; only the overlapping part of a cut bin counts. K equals 0.586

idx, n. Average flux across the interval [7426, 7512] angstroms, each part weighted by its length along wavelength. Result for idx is 0.586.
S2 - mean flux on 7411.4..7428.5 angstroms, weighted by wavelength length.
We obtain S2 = 0.593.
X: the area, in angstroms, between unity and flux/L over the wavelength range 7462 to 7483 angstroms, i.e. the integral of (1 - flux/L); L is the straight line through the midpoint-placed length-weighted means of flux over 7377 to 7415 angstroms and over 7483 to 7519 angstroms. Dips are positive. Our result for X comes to 0.1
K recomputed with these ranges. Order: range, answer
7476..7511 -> 0.585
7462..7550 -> 0.582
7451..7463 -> 0.583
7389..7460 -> 0.591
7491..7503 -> 0.584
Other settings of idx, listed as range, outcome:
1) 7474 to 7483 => 0.58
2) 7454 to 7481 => 0.583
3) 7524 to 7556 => 0.578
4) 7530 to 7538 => 0.578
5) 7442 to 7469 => 0.585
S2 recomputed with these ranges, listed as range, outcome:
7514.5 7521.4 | 0.583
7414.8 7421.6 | 0.593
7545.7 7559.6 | 0.576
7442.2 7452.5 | 0.587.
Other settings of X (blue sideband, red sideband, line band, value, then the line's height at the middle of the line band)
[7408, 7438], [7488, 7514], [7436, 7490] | 0.1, 0.588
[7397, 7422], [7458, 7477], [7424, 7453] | -0.2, 0.588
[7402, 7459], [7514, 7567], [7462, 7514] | 0.1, 0.585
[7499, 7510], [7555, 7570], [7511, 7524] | -0.1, 0.579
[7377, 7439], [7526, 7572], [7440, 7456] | 0.0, 0.589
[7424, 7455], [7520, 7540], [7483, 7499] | -0.1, 0.587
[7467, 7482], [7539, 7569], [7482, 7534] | -0.5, 0.578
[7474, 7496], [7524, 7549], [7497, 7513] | 0.1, 0.583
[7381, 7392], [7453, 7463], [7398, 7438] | -0.1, 0.592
